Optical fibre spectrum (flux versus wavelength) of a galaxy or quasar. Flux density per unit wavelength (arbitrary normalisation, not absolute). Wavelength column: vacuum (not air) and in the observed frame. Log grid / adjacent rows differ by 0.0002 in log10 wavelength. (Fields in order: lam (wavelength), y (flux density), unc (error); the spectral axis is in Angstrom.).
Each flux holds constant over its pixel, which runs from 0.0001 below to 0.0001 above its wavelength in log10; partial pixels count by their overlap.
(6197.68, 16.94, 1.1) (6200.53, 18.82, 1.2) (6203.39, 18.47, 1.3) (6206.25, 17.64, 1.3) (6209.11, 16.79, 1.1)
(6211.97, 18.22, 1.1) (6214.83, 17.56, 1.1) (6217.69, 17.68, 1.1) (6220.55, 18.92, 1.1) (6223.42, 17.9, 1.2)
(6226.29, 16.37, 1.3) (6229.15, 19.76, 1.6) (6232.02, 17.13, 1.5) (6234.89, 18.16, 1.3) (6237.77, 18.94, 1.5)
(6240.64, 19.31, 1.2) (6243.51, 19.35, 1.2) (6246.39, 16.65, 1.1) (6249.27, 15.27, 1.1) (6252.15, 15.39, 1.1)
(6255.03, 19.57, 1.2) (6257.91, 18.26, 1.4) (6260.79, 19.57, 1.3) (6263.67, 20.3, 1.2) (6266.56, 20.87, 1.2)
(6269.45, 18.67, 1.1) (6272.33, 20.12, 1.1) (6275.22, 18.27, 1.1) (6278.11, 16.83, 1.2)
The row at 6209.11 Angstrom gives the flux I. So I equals 16.79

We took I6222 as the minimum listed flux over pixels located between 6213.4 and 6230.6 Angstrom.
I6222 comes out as 16.37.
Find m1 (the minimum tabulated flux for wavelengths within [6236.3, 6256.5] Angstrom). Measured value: 15.27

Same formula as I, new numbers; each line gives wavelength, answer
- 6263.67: 20.3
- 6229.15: 19.76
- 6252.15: 15.39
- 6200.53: 18.82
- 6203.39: 18.47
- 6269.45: 18.67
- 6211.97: 18.22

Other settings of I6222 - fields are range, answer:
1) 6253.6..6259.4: 18.26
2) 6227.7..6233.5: 17.13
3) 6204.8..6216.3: 16.79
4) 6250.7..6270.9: 15.39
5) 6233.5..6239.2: 18.16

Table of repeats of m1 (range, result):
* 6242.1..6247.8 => 16.65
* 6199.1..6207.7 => 17.64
